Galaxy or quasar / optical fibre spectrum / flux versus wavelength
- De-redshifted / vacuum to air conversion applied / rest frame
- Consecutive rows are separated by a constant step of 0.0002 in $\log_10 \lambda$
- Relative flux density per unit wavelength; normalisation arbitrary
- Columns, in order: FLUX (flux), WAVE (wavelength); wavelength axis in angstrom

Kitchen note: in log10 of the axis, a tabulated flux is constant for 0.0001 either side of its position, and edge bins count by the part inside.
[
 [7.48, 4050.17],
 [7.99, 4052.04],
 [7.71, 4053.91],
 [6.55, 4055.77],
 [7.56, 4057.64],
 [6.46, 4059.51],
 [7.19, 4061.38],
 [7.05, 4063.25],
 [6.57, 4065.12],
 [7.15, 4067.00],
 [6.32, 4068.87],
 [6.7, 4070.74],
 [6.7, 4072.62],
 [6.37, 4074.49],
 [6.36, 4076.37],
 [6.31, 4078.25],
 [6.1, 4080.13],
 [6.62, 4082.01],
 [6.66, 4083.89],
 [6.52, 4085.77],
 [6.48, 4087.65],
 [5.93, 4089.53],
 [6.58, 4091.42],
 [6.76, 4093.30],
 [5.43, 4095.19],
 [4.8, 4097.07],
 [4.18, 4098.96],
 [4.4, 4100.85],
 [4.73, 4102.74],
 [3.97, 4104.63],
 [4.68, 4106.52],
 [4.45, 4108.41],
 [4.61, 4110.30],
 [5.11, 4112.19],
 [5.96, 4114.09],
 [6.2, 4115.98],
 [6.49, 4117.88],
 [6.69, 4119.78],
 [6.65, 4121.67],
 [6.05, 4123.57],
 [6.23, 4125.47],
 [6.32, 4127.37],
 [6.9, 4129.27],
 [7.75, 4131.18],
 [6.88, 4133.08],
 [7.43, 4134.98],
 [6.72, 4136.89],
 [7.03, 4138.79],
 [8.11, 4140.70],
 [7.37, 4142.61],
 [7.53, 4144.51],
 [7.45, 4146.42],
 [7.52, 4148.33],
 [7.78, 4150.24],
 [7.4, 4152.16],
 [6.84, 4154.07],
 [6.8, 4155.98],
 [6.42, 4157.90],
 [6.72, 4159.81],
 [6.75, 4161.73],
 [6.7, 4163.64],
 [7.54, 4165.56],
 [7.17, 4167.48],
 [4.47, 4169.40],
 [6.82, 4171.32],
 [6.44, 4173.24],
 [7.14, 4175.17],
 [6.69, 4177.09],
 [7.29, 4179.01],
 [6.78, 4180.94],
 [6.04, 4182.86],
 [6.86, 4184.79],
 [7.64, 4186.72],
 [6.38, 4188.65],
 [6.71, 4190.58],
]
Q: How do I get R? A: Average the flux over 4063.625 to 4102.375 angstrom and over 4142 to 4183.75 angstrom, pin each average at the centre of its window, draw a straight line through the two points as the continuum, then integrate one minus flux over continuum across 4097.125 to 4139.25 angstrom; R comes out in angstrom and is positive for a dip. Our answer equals 4.1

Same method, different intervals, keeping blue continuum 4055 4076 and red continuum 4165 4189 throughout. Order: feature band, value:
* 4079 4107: 4.8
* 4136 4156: -1.9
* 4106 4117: 2.5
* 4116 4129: 0.6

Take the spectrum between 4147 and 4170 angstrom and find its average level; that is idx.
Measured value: 6.89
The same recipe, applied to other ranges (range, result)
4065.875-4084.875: 6.53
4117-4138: 6.74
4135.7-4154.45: 7.39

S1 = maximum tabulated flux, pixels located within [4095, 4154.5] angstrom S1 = 8.11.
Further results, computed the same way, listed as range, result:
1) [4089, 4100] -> 6.76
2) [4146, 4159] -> 7.78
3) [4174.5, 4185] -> 7.29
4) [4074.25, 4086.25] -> 6.66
